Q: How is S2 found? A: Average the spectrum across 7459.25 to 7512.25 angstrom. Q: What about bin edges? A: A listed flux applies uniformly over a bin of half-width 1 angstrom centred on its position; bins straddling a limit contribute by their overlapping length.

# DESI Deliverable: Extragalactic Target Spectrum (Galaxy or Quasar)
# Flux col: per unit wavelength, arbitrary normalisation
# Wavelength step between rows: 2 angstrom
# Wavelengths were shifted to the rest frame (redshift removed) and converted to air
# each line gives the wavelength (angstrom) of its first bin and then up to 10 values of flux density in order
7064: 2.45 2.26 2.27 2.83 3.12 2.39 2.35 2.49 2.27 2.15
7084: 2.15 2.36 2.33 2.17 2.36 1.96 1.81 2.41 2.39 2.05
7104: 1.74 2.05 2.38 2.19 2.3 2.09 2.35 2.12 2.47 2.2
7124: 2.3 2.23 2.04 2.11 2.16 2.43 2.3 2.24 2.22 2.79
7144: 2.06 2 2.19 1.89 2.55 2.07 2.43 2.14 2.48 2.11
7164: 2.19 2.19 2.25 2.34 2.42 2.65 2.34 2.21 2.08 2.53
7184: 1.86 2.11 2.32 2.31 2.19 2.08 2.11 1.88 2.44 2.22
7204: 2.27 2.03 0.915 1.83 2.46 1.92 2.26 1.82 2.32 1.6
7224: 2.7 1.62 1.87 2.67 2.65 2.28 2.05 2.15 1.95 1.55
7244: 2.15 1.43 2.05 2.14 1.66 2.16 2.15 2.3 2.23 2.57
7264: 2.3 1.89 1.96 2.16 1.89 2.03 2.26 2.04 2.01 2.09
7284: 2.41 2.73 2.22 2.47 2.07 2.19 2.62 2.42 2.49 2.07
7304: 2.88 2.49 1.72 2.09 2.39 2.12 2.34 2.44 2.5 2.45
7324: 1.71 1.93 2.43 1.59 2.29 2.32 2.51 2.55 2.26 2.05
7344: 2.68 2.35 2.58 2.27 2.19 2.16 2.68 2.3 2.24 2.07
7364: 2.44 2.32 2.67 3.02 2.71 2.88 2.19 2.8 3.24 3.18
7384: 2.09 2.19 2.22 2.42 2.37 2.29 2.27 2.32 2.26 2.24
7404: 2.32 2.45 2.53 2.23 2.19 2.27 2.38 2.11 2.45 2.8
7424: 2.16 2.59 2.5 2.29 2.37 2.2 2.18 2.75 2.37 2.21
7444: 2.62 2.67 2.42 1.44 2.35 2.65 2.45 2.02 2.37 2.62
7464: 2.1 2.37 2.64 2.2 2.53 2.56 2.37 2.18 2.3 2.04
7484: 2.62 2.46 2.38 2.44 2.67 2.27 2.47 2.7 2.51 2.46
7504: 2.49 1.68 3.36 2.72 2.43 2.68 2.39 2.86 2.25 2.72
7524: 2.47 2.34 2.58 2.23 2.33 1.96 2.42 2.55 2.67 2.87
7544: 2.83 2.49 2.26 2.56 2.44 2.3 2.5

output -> 2.44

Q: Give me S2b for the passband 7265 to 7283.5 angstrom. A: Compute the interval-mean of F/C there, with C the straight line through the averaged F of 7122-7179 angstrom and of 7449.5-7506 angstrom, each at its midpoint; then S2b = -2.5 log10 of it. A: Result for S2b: 0.13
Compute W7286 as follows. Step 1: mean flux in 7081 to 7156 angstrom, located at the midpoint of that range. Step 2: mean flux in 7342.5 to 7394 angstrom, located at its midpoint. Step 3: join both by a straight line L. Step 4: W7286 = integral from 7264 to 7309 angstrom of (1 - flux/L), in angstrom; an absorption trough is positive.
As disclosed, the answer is 3.0 angstrom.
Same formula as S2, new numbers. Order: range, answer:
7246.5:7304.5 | 2.21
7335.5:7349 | 2.42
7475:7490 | 2.34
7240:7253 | 1.84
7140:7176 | 2.28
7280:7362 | 2.3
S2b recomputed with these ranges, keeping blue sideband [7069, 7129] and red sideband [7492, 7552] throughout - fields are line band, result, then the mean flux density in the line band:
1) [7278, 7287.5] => 0.04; 2.28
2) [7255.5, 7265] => 0.02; 2.32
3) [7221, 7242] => 0.11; 2.13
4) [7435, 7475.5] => 0.04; 2.38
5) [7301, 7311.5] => 0.06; 2.26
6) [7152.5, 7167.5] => 0.03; 2.24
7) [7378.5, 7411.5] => 0.01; 2.42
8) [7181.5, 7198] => 0.08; 2.16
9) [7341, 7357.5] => 0.02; 2.37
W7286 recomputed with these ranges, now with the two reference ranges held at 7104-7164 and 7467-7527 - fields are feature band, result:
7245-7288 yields 3.7 angstrom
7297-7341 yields 1.5 angstrom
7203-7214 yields 1.8 angstrom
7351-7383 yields -2.4 angstrom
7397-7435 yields 1.1 angstrom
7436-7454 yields 0.6 angstrom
